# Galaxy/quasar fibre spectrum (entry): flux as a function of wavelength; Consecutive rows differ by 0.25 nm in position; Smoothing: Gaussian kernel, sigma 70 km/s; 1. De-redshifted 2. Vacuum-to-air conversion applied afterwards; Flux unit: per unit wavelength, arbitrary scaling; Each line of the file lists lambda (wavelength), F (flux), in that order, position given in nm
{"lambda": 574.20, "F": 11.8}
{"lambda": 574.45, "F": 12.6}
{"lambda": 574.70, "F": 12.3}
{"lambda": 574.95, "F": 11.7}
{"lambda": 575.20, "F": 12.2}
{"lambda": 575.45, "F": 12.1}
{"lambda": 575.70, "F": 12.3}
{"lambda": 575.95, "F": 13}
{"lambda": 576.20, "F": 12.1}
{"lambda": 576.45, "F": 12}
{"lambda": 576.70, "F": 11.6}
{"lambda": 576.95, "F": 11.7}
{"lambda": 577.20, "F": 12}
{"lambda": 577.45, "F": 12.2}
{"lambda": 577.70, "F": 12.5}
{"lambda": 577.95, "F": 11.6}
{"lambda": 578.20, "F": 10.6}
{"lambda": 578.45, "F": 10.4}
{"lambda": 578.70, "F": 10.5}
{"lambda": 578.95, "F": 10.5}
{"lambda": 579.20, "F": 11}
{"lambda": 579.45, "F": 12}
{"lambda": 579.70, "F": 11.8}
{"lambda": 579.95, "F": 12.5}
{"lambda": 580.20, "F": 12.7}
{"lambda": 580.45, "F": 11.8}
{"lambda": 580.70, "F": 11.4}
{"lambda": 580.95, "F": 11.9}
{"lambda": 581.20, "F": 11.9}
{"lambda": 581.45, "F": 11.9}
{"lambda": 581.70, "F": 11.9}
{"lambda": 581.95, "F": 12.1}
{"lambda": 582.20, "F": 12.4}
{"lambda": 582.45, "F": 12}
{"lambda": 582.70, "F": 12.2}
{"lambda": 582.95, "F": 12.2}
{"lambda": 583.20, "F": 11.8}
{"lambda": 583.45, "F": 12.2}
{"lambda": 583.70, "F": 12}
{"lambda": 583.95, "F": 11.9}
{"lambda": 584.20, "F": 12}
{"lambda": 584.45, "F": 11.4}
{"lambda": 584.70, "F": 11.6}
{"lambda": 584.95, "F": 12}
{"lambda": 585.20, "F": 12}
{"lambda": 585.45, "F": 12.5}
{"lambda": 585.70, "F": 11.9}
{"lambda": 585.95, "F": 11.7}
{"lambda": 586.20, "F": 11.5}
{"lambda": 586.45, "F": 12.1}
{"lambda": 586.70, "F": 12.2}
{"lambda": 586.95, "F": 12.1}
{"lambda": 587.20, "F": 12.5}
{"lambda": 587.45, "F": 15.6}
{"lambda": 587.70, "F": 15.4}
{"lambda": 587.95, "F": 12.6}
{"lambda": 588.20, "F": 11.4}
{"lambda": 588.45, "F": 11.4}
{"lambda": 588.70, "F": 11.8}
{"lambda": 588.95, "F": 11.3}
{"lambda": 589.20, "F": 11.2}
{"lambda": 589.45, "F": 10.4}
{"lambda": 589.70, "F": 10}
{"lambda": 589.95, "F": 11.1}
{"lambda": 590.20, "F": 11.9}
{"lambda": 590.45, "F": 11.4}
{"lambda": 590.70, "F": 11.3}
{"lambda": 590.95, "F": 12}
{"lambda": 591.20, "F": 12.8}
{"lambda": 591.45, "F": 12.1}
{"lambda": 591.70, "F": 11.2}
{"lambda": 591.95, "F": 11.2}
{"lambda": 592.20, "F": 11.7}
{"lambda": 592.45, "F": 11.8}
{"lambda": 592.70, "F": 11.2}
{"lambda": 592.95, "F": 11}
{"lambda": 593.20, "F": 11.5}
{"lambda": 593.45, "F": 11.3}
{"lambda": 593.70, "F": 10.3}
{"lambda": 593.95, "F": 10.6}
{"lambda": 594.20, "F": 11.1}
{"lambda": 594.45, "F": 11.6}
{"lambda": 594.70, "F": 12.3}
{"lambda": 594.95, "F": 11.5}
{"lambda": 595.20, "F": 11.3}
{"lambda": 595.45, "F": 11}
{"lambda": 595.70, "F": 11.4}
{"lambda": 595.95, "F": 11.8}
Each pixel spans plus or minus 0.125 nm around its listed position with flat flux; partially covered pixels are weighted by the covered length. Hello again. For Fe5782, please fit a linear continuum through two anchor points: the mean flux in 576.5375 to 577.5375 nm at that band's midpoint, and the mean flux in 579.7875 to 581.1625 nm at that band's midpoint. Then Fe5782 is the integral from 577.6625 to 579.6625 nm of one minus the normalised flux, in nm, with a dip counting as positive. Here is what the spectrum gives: 0.14 nm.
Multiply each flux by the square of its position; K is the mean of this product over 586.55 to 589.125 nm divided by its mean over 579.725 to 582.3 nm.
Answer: 1.1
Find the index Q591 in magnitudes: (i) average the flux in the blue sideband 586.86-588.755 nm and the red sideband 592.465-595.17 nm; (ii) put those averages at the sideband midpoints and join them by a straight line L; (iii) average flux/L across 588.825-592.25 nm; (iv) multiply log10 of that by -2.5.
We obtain 0.069 mag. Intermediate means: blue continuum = 12.9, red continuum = 11.3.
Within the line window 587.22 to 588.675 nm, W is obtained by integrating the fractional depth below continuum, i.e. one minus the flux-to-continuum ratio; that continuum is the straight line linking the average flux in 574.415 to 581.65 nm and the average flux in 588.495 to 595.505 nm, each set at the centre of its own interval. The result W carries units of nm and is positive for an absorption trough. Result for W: -0.207 nm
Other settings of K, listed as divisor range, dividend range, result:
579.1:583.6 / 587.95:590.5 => 0.96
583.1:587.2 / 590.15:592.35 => 1.00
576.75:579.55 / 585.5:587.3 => 1.09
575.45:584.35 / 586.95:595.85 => 1.02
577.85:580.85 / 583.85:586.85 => 1.07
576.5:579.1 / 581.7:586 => 1.08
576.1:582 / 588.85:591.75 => 1.01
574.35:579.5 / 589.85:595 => 1.03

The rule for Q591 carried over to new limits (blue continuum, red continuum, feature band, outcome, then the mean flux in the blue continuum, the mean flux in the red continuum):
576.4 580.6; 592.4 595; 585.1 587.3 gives -0.06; 11.6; 11.3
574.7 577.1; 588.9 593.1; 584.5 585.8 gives -0.03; 12.1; 11.4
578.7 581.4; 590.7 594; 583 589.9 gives -0.04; 11.7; 11.5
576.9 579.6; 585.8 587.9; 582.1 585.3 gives 0.03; 11.4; 12.9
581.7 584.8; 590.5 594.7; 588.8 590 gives 0.08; 12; 11.4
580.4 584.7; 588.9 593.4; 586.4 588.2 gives -0.13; 11.9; 11.4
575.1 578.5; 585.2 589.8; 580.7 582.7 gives 0.00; 11.9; 12.1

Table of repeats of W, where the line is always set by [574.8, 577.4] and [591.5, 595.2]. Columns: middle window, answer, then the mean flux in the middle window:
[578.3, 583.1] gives 0.055 nm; 11.7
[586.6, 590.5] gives -0.167 nm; 12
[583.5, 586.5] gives -0.051 nm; 11.9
